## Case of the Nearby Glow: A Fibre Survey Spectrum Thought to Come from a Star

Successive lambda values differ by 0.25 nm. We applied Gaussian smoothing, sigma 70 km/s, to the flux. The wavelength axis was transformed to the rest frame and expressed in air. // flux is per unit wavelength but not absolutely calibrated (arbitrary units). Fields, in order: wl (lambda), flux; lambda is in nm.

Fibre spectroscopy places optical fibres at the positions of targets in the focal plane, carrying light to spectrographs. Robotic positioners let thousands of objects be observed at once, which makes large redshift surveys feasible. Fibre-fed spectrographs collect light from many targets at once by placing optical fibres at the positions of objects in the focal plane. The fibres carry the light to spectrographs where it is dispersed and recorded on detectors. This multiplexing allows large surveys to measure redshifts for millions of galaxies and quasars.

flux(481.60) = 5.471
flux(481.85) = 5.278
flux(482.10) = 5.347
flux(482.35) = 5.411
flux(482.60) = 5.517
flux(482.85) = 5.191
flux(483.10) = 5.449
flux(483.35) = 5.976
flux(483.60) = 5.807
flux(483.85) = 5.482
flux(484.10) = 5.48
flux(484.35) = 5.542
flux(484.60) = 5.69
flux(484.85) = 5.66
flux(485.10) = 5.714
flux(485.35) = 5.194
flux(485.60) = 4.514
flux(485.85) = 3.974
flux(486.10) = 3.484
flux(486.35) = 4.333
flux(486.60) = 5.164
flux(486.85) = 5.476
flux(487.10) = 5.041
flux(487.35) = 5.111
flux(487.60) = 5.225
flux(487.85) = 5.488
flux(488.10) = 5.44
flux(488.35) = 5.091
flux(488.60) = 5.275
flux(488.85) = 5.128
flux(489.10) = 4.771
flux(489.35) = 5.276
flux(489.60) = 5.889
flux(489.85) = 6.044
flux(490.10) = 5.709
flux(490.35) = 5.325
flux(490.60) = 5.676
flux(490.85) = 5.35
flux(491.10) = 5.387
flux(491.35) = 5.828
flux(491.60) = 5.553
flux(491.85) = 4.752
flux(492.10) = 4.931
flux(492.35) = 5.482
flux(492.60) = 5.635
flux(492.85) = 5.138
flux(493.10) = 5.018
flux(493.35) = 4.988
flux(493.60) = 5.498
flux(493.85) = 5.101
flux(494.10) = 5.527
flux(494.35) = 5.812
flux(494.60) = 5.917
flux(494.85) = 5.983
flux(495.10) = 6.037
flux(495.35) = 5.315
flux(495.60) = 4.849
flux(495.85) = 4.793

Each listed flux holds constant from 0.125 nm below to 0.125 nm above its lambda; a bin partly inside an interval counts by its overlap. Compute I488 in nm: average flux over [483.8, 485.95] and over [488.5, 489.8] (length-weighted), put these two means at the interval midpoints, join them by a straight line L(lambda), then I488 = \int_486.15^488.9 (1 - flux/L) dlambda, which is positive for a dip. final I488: 0.091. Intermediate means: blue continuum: 5.26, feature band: 5.12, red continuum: 5.31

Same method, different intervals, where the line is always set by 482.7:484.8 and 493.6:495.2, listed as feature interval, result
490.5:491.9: 0.052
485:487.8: 0.381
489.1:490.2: 0.006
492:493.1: 0.080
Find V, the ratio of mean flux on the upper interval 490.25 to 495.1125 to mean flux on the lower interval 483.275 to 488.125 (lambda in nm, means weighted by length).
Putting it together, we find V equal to 1.0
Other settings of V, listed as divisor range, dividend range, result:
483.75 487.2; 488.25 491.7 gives 1.08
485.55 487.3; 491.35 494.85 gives 1.17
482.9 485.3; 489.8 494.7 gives 0.97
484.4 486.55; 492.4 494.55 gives 1.10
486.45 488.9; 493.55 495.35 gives 1.08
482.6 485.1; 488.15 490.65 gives 0.97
